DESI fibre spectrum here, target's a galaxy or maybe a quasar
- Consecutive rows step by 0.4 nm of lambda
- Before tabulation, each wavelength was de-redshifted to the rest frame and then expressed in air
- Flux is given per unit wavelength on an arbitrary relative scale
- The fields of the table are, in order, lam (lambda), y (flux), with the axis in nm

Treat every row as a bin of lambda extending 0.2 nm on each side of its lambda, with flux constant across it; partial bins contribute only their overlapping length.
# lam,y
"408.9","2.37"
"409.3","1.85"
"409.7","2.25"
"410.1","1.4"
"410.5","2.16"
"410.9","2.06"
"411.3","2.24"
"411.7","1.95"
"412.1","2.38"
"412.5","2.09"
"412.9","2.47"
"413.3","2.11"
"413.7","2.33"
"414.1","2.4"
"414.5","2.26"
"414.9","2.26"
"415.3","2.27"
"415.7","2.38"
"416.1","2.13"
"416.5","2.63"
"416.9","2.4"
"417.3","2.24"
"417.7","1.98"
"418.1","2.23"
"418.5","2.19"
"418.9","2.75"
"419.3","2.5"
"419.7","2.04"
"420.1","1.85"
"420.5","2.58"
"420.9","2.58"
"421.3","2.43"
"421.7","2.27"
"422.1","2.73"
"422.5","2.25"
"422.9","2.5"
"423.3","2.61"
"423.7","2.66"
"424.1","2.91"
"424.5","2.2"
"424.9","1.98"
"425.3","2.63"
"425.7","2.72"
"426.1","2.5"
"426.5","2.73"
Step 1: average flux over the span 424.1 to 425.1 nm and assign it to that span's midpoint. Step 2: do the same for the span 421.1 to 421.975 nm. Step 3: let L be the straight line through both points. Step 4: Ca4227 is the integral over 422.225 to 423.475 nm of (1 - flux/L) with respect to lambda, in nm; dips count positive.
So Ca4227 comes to -0.08 nm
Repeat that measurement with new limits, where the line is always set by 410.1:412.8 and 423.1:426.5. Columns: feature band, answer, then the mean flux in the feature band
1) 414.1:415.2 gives -0.04 nm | 2.29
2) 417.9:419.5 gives -0.05 nm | 2.42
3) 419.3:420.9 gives 0.09 nm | 2.25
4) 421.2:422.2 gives -0.01 nm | 2.46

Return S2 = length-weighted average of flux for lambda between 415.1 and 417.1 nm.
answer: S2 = 2.36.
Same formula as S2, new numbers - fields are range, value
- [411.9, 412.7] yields 2.24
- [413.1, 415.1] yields 2.27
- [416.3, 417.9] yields 2.31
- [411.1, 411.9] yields 2.1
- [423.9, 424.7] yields 2.56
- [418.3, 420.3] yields 2.27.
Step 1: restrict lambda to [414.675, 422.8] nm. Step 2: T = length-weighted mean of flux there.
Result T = 2.34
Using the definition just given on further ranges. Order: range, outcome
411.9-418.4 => 2.28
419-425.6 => 2.43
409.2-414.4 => 2.14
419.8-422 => 2.35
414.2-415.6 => 2.28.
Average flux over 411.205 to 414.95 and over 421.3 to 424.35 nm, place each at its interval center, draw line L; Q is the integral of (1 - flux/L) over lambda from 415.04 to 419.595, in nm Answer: 0.094 nm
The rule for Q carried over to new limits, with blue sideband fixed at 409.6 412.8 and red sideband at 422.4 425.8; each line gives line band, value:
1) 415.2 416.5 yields -0.053 nm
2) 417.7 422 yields 0.042 nm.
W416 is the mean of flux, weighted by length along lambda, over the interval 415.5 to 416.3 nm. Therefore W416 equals 2.25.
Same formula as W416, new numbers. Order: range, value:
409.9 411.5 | 1.97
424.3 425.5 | 2.27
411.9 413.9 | 2.28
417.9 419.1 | 2.39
